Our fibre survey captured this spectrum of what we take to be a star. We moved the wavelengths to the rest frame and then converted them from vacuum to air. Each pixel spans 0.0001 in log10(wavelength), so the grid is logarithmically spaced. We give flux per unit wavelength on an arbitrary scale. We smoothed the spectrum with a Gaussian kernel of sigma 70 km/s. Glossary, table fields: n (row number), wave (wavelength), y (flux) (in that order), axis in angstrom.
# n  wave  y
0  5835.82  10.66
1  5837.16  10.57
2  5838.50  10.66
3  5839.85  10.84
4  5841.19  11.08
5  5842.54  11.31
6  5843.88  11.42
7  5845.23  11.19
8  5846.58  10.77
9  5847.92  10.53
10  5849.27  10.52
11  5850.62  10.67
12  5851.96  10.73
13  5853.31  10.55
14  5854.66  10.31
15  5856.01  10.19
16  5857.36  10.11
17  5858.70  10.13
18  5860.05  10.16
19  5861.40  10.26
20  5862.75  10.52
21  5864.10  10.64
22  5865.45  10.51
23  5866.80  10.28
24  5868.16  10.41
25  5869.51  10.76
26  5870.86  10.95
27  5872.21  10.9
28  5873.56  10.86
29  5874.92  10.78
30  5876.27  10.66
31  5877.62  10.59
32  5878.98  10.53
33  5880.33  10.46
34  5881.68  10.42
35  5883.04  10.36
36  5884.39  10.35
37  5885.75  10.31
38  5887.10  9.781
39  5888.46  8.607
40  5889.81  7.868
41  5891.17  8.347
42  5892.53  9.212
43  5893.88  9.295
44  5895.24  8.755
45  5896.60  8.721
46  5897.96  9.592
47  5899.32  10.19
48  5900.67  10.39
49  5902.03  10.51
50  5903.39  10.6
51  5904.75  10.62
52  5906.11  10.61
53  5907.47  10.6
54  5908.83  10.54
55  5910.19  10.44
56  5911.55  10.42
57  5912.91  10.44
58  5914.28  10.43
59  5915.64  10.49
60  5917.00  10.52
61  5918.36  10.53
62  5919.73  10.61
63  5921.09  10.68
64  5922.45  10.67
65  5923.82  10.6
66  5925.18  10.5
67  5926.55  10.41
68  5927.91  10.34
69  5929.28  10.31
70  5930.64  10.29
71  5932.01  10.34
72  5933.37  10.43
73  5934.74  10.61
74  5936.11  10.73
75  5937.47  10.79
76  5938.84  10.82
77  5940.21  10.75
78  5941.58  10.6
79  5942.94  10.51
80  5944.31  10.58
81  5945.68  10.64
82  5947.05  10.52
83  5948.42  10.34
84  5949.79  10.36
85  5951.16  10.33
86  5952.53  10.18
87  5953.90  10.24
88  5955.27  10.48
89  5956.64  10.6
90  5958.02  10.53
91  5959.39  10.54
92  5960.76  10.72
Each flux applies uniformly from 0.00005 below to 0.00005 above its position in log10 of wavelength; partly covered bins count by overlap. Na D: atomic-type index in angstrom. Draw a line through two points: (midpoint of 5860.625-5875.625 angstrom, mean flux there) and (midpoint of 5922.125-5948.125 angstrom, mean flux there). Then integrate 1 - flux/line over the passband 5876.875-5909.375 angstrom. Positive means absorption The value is 2.2 angstrom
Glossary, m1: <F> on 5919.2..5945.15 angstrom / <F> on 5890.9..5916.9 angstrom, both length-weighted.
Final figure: 1.05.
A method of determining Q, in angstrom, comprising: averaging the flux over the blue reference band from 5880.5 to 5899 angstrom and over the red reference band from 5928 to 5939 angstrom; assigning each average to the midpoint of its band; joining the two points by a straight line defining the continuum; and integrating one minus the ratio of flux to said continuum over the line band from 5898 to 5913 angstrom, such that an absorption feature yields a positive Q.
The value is -1.0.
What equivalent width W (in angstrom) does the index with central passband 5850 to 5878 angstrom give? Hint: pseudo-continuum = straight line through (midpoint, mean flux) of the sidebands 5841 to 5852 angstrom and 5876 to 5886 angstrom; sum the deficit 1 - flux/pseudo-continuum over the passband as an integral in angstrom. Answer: 0.4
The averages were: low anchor 10.9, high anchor 10.5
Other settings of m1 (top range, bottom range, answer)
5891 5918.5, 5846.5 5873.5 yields 0.96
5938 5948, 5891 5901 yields 1.14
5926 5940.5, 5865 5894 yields 1.04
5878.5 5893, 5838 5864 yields 0.91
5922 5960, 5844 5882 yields 0.99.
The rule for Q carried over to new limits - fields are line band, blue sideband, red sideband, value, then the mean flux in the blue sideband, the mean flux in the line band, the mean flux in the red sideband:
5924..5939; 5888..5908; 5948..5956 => -0.7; 9.6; 10.5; 10.3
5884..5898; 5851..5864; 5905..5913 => 1.8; 10.4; 9.12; 10.5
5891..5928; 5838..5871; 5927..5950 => 1.2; 10.6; 10.2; 10.5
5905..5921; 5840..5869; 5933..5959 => 0.0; 10.6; 10.5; 10.5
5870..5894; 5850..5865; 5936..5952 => 0.9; 10.4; 10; 10.6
